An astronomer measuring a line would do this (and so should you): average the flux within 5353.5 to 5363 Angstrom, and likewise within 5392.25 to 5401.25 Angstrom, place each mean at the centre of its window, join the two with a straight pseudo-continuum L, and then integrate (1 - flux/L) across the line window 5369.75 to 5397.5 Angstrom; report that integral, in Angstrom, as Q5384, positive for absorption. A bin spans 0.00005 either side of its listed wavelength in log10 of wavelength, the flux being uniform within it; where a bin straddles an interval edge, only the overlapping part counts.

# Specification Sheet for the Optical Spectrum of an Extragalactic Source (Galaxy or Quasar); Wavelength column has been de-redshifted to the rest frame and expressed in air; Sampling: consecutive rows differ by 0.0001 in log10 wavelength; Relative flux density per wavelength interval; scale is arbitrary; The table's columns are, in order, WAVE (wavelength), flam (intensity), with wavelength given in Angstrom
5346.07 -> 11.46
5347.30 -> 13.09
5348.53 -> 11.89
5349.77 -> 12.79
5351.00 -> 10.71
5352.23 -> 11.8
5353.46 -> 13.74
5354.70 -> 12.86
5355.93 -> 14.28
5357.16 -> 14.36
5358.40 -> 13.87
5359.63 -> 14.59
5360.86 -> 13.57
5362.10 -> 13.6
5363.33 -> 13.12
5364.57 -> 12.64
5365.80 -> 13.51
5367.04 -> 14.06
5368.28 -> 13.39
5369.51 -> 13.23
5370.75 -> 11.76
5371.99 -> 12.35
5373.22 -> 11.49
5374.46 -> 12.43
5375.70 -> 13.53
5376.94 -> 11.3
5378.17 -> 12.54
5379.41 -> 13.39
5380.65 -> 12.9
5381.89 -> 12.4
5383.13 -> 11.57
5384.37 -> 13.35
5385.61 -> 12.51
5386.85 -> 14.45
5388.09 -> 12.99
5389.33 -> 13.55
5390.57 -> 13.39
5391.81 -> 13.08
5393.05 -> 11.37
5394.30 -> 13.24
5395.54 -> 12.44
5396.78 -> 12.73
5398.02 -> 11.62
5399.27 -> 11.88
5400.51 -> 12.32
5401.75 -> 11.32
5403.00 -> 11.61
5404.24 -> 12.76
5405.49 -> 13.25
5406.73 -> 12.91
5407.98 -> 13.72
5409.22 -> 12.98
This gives 0.21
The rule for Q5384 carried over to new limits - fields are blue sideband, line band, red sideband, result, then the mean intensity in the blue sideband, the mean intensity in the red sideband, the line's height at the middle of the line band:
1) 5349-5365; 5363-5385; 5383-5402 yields 0.4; 13.2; 12.7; 13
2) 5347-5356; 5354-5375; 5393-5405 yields -1.4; 12.5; 12.2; 12.4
